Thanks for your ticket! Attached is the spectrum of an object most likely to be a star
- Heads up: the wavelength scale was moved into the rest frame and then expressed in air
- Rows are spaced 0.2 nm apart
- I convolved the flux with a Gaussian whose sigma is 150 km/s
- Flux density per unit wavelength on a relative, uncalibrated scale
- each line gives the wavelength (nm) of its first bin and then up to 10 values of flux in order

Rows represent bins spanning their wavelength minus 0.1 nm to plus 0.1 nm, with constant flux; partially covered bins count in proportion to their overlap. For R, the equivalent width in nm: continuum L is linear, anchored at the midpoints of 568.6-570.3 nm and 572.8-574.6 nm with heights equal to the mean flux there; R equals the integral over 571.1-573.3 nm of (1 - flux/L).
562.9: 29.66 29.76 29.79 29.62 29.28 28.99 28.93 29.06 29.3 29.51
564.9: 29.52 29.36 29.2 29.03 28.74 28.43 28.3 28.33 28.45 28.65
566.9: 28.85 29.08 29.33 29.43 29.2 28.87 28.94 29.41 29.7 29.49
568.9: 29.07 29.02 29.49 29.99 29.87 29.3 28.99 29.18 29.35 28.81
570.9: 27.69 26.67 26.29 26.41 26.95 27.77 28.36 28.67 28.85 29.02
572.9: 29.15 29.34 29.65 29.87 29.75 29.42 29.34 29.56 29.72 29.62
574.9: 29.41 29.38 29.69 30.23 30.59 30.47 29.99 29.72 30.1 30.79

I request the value 0.10 nm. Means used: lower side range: 29.4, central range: 28.1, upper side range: 29.5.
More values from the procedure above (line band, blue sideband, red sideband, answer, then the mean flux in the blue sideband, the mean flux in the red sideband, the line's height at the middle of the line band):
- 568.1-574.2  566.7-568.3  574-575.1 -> 0.10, 29.1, 29.5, 29.3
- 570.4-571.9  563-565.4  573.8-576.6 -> 0.11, 29.4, 29.8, 29.6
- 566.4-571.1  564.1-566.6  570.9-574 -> -0.07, 28.9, 28.4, 28.7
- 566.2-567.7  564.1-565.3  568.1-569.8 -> 0.03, 29.3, 29.5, 29.4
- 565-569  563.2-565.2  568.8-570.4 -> 0.05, 29.3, 29.4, 29.4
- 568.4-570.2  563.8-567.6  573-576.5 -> -0.01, 29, 29.8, 29.3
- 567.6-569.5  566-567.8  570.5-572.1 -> -0.07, 28.8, 27.4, 28.3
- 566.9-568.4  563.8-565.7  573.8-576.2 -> 0.01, 29.2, 29.8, 29.4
